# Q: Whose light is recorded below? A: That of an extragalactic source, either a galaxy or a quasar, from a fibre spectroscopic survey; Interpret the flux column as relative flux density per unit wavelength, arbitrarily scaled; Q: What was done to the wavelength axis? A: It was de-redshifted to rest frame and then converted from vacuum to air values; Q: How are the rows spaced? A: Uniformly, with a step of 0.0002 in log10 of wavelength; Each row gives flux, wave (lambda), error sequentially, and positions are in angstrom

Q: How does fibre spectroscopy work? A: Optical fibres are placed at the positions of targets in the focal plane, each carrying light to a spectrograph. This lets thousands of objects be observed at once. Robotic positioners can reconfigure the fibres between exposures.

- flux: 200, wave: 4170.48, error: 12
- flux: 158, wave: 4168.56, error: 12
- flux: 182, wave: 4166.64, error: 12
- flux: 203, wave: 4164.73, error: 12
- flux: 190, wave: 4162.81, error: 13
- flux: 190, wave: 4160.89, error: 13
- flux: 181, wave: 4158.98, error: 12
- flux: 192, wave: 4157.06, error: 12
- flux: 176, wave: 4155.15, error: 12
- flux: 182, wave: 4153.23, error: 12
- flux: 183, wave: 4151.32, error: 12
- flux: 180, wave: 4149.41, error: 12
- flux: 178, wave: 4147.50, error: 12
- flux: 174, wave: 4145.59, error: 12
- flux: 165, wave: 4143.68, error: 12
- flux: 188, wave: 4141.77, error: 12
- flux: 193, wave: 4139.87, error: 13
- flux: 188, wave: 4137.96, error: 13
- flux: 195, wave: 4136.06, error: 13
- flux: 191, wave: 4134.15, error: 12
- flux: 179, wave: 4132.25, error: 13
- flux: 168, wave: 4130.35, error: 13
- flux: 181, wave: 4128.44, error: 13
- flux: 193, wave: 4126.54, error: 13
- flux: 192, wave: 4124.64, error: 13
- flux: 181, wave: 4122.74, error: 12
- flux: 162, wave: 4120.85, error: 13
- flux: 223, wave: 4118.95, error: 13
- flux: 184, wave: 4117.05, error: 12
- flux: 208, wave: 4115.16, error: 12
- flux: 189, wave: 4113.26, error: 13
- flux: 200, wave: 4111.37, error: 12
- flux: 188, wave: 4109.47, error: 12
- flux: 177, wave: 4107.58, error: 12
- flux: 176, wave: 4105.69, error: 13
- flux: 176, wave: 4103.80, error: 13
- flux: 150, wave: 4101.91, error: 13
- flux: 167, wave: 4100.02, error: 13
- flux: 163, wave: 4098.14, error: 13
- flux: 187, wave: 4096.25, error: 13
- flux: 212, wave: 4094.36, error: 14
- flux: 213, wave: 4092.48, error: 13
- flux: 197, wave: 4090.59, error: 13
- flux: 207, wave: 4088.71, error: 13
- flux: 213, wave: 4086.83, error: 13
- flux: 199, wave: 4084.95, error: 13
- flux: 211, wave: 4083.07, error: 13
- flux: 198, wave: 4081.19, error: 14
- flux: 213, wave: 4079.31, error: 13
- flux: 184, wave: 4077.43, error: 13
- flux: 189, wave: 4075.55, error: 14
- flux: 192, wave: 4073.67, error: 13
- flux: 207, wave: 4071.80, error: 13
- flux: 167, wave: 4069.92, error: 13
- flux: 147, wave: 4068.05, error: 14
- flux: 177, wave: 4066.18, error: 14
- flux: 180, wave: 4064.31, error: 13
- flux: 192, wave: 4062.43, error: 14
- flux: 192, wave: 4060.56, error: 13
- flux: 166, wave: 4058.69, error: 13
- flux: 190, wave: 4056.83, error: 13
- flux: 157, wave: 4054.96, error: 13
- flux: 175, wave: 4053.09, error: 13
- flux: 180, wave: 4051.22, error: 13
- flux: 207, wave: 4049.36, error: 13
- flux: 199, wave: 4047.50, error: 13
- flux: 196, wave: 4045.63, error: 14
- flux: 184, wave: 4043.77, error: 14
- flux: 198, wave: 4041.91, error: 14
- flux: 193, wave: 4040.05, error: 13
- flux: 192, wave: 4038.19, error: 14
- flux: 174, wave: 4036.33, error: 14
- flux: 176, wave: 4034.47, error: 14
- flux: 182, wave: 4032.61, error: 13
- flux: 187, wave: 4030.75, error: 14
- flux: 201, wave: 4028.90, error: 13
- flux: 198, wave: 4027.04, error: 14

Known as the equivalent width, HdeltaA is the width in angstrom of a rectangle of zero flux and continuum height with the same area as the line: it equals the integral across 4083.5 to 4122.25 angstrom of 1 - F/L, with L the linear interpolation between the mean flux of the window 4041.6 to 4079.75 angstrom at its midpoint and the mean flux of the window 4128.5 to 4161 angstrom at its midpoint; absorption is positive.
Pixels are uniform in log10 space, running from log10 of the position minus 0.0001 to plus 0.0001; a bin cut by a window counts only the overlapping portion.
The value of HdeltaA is -1.3 angstrom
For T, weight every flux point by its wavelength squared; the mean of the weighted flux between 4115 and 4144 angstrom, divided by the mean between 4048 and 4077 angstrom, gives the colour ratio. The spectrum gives 1.06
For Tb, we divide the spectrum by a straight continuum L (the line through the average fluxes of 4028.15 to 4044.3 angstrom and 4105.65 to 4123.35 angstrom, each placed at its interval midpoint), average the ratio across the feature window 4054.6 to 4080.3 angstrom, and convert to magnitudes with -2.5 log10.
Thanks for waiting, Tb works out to 0.031 mag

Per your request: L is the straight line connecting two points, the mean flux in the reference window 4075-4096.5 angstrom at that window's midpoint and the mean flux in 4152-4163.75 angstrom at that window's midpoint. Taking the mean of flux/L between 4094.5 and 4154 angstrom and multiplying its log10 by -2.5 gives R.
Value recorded 0.058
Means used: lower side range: 203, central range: 183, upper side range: 185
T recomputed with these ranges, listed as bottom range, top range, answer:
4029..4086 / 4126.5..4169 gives 1.02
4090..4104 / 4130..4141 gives 1.04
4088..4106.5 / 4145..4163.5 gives 1.02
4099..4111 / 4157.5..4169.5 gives 1.09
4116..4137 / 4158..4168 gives 1.03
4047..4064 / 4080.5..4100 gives 1.10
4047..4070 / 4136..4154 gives 1.06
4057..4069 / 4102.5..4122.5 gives 1.09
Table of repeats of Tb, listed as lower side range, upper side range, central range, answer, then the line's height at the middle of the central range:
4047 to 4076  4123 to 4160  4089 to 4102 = -0.030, 182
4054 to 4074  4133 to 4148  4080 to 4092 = -0.139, 180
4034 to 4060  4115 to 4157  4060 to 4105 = -0.023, 185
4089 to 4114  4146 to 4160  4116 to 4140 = -0.022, 183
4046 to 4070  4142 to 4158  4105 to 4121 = -0.069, 179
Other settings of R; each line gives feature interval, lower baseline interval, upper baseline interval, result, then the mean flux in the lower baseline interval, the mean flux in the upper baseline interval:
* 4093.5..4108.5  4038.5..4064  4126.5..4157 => 0.051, 187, 182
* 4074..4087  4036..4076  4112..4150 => -0.084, 184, 186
